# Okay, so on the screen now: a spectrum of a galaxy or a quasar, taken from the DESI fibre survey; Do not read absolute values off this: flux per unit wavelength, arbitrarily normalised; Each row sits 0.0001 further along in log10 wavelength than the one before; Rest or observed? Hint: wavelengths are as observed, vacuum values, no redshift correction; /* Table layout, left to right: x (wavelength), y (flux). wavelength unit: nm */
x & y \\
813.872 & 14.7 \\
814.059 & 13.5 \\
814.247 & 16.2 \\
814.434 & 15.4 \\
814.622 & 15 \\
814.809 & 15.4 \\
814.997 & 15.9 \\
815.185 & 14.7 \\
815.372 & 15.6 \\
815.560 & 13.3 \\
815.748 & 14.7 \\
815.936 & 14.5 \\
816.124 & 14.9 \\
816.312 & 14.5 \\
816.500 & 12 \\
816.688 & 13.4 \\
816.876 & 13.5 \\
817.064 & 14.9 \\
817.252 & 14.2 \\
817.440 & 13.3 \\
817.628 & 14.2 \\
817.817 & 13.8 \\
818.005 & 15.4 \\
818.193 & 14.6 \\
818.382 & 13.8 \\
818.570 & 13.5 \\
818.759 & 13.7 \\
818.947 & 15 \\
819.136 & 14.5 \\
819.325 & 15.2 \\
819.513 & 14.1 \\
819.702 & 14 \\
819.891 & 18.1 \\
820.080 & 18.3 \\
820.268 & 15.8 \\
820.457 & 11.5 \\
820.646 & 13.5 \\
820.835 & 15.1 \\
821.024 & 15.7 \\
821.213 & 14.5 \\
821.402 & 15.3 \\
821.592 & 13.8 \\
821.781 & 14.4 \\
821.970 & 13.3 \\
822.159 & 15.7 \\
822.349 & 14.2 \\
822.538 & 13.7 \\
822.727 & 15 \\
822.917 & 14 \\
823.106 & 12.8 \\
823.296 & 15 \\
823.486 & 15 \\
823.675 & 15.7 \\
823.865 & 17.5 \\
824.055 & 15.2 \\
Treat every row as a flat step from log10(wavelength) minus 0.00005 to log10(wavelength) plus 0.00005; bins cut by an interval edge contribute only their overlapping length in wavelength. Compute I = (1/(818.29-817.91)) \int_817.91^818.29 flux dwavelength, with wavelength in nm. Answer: 15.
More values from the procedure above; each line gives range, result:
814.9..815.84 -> 14.8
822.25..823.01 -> 14.2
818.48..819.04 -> 14.1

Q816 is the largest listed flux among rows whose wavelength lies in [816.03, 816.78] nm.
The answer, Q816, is 14.9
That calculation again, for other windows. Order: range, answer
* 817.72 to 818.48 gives 15.4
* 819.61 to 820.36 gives 18.3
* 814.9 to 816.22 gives 15.9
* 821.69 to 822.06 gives 14.4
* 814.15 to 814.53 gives 16.2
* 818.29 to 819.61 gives 15.2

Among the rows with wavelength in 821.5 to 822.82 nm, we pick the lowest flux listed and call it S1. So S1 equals 13.3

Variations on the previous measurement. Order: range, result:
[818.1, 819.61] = 13.5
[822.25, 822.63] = 13.7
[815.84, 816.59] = 12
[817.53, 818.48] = 13.8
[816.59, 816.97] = 13.4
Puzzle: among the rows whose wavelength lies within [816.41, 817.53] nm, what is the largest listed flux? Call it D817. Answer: 14.9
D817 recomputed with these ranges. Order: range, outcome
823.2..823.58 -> 15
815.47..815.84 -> 14.7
